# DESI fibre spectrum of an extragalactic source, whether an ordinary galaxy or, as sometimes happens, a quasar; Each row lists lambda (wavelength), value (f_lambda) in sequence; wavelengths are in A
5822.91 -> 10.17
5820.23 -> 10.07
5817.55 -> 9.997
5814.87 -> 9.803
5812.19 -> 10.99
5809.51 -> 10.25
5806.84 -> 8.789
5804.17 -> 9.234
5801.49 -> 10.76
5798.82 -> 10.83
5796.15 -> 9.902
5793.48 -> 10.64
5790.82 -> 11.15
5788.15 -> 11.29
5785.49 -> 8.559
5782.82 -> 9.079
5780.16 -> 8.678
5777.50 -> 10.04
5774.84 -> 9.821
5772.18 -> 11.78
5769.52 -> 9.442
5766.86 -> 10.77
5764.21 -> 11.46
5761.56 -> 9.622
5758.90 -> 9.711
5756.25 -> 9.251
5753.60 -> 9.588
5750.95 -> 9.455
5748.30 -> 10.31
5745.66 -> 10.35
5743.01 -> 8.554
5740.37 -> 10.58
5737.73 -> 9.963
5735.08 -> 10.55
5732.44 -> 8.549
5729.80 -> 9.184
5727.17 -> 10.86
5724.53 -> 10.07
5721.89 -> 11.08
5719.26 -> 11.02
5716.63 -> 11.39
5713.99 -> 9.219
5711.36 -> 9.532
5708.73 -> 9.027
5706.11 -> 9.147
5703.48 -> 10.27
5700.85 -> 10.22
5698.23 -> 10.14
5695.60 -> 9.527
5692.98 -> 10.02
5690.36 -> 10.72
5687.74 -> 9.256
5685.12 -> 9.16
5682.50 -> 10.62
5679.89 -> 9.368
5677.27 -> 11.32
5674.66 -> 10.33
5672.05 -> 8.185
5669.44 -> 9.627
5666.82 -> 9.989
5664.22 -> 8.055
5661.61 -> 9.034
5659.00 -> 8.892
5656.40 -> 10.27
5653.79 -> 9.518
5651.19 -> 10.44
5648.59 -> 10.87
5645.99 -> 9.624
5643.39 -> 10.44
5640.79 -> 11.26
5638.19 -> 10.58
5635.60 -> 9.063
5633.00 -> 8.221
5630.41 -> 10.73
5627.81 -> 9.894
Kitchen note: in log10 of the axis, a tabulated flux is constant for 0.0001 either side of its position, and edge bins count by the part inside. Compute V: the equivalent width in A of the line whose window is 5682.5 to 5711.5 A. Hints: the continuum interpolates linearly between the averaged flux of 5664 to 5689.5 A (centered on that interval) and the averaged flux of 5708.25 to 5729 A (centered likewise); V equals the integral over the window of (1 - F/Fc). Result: 0.6 A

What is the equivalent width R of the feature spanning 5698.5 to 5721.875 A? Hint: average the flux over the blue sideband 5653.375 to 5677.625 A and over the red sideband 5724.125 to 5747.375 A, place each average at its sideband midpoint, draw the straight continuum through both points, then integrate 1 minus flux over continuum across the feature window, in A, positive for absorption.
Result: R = -0.8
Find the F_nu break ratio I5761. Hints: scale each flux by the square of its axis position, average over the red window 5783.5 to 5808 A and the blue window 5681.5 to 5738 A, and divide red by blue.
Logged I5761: 1.04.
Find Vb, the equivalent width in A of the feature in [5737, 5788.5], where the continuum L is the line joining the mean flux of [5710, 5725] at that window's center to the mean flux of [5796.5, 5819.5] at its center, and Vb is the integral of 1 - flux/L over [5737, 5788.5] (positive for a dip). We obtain 1.74 A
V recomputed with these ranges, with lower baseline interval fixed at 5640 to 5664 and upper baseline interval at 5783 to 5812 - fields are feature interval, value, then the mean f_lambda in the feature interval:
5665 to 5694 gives 0.4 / 9.84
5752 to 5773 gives -0.2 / 10.2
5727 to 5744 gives 0.6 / 9.7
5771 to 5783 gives 0.2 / 9.93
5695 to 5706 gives 0.0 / 9.97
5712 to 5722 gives -0.5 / 10.6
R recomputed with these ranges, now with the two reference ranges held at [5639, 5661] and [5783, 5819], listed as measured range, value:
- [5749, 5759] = 0.60 A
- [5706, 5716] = 0.73 A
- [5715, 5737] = -0.39 A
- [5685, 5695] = 0.29 A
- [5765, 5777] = -0.40 A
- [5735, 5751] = 0.27 A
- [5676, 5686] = -0.02 A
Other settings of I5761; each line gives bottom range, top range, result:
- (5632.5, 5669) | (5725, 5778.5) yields 1.06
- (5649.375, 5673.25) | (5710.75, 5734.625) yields 1.10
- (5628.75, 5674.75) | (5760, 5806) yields 1.10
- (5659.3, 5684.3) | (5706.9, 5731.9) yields 1.07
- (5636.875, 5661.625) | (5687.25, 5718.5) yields 1.00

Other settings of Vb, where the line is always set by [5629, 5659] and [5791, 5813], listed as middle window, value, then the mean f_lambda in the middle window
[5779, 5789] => 0.8 A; 9.32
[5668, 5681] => 0.4 A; 9.77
